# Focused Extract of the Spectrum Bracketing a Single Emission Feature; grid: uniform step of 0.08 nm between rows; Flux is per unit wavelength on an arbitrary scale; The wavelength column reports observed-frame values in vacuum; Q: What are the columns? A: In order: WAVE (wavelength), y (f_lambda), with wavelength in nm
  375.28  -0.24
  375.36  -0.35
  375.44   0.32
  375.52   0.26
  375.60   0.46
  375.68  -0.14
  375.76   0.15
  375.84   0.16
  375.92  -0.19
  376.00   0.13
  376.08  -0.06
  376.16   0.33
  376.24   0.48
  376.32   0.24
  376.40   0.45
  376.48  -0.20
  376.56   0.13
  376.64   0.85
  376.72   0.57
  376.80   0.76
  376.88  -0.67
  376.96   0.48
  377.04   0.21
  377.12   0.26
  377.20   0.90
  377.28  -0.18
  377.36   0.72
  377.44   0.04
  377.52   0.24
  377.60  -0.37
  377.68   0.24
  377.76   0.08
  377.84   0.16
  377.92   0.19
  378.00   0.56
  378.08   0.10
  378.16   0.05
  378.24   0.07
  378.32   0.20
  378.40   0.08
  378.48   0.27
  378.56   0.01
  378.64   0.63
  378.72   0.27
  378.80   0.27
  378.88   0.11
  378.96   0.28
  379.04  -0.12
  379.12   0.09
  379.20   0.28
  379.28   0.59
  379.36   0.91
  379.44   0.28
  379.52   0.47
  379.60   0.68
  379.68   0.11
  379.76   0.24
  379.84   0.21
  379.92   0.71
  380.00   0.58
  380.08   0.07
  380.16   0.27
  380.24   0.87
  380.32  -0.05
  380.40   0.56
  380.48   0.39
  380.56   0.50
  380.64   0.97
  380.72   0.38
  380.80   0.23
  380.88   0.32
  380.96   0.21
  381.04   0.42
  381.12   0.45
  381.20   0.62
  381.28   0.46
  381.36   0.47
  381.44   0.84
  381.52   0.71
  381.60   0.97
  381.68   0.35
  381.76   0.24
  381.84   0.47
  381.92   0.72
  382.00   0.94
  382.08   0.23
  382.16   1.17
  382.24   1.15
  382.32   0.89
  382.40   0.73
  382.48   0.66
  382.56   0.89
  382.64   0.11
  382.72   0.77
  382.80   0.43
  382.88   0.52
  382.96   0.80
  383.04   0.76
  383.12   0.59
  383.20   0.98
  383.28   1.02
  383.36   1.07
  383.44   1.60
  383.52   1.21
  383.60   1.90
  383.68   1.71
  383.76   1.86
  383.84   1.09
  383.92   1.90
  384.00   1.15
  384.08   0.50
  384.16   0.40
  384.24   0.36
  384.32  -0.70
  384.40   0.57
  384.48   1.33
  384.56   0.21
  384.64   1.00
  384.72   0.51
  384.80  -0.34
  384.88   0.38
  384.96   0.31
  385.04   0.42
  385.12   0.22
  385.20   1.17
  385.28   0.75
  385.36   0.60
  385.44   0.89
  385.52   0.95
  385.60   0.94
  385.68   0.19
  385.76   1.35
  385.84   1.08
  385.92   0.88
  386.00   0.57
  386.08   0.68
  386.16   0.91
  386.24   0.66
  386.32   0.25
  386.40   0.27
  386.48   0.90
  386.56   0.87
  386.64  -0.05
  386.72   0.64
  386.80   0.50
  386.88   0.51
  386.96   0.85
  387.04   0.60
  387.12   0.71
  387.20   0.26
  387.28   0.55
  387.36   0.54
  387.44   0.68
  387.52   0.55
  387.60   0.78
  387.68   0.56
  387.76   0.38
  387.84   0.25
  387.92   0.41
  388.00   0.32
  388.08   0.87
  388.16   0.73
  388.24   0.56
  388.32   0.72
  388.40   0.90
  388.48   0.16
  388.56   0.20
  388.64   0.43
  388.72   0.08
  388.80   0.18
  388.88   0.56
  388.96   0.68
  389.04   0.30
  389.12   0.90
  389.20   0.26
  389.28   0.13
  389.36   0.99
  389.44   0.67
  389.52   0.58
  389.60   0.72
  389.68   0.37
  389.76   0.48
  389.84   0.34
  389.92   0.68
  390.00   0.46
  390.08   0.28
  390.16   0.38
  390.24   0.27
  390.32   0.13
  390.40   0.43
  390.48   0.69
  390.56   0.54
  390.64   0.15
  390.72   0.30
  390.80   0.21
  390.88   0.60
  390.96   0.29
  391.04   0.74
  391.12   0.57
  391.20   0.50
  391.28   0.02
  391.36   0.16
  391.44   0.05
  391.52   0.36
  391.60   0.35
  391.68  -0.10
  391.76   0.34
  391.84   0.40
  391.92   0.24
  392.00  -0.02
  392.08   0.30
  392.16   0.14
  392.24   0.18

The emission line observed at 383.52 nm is C IV 1549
